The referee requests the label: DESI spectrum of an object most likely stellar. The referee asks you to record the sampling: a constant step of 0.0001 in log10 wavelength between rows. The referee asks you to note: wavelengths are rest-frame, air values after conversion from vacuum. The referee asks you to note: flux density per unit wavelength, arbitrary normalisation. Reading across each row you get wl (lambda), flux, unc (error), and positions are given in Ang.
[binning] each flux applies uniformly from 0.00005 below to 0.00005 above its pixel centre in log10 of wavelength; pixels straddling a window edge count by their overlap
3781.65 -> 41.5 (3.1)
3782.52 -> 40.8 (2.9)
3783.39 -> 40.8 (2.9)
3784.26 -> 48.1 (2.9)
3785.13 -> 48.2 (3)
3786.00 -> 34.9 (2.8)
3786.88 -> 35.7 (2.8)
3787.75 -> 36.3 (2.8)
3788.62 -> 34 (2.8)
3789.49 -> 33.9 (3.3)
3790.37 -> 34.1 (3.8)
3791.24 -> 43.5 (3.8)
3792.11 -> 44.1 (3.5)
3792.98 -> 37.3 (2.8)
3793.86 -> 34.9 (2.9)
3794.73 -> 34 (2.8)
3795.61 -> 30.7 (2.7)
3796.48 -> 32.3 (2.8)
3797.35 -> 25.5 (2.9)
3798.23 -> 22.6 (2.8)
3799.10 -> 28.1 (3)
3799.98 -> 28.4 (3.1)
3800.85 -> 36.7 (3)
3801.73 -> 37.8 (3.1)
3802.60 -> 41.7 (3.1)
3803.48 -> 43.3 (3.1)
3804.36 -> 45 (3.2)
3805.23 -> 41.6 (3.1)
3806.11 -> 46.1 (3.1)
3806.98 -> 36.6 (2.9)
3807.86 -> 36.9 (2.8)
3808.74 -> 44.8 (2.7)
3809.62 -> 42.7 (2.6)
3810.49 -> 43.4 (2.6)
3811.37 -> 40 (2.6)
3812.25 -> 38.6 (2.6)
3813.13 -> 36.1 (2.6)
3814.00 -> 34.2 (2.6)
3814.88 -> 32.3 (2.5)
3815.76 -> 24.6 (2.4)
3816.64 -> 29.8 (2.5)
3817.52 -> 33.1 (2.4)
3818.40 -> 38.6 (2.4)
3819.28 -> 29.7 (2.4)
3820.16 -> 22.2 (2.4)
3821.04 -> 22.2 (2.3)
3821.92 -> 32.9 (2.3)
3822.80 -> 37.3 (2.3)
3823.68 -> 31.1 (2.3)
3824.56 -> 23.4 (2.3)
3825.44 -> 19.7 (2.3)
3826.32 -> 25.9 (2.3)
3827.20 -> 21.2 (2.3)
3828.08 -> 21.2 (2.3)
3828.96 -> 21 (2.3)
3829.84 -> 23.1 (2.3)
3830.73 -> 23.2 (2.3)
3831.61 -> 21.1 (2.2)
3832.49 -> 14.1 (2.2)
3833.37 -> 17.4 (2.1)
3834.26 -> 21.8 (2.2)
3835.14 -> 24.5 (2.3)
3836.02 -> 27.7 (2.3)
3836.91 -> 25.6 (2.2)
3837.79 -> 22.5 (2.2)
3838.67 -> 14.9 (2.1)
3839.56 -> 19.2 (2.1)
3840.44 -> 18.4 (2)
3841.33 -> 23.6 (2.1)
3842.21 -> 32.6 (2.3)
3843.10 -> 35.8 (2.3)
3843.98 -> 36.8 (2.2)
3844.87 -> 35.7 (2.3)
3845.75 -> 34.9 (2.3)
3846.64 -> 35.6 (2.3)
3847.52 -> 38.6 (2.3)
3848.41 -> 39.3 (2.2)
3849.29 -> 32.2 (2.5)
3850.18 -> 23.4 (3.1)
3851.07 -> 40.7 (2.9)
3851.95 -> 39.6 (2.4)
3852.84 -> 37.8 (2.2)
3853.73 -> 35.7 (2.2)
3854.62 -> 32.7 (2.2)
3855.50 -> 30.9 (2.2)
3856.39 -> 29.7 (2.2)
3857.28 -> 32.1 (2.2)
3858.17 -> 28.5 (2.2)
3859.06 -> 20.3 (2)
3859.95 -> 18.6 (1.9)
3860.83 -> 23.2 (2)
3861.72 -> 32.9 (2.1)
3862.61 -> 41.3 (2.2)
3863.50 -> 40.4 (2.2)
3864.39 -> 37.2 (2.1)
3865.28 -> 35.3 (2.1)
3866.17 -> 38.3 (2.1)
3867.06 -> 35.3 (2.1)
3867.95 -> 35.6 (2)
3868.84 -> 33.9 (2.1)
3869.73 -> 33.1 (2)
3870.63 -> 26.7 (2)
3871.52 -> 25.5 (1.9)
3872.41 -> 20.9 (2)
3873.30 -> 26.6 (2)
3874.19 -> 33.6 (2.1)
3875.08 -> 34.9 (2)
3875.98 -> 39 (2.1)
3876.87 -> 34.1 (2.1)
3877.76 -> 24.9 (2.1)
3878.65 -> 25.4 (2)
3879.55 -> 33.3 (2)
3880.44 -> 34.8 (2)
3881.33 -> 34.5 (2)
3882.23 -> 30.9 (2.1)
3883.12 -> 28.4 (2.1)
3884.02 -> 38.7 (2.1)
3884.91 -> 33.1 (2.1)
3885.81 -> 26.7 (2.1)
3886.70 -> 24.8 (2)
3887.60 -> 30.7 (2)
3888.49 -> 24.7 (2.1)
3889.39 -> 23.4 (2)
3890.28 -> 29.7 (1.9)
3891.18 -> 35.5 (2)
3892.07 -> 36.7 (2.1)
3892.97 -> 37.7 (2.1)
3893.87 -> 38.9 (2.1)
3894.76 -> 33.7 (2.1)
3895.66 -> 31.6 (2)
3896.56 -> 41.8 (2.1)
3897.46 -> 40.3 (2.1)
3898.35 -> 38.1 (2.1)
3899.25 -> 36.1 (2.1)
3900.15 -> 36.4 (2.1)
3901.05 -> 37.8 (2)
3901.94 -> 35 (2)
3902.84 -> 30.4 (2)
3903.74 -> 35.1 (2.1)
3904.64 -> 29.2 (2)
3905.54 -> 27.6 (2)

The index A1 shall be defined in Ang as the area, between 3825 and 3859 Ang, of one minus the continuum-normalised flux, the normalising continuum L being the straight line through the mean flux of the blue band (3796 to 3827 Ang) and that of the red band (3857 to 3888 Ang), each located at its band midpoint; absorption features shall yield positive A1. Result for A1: 4.9 Ang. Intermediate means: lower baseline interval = 33.8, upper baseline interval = 31.2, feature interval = 27.8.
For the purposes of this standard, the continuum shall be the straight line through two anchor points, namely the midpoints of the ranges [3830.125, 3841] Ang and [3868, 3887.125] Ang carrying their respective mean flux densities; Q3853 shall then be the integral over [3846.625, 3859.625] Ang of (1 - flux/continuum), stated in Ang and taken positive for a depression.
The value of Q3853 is -4.18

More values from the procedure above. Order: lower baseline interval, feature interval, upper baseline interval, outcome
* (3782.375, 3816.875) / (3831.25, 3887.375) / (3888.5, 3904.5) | 8.4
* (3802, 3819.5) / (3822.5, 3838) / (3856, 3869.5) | 5.4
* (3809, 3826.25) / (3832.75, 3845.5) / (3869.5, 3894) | 2.5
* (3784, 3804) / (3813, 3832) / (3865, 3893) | 3.9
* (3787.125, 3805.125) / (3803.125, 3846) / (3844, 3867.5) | 5.8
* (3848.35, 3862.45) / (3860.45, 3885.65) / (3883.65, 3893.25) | -1.2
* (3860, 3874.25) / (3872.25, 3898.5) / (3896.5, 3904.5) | 1.6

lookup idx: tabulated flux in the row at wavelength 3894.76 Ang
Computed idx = 33.7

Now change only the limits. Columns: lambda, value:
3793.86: 34.9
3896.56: 41.8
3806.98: 36.6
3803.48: 43.3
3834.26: 21.8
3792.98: 37.3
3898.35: 38.1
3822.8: 37.3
